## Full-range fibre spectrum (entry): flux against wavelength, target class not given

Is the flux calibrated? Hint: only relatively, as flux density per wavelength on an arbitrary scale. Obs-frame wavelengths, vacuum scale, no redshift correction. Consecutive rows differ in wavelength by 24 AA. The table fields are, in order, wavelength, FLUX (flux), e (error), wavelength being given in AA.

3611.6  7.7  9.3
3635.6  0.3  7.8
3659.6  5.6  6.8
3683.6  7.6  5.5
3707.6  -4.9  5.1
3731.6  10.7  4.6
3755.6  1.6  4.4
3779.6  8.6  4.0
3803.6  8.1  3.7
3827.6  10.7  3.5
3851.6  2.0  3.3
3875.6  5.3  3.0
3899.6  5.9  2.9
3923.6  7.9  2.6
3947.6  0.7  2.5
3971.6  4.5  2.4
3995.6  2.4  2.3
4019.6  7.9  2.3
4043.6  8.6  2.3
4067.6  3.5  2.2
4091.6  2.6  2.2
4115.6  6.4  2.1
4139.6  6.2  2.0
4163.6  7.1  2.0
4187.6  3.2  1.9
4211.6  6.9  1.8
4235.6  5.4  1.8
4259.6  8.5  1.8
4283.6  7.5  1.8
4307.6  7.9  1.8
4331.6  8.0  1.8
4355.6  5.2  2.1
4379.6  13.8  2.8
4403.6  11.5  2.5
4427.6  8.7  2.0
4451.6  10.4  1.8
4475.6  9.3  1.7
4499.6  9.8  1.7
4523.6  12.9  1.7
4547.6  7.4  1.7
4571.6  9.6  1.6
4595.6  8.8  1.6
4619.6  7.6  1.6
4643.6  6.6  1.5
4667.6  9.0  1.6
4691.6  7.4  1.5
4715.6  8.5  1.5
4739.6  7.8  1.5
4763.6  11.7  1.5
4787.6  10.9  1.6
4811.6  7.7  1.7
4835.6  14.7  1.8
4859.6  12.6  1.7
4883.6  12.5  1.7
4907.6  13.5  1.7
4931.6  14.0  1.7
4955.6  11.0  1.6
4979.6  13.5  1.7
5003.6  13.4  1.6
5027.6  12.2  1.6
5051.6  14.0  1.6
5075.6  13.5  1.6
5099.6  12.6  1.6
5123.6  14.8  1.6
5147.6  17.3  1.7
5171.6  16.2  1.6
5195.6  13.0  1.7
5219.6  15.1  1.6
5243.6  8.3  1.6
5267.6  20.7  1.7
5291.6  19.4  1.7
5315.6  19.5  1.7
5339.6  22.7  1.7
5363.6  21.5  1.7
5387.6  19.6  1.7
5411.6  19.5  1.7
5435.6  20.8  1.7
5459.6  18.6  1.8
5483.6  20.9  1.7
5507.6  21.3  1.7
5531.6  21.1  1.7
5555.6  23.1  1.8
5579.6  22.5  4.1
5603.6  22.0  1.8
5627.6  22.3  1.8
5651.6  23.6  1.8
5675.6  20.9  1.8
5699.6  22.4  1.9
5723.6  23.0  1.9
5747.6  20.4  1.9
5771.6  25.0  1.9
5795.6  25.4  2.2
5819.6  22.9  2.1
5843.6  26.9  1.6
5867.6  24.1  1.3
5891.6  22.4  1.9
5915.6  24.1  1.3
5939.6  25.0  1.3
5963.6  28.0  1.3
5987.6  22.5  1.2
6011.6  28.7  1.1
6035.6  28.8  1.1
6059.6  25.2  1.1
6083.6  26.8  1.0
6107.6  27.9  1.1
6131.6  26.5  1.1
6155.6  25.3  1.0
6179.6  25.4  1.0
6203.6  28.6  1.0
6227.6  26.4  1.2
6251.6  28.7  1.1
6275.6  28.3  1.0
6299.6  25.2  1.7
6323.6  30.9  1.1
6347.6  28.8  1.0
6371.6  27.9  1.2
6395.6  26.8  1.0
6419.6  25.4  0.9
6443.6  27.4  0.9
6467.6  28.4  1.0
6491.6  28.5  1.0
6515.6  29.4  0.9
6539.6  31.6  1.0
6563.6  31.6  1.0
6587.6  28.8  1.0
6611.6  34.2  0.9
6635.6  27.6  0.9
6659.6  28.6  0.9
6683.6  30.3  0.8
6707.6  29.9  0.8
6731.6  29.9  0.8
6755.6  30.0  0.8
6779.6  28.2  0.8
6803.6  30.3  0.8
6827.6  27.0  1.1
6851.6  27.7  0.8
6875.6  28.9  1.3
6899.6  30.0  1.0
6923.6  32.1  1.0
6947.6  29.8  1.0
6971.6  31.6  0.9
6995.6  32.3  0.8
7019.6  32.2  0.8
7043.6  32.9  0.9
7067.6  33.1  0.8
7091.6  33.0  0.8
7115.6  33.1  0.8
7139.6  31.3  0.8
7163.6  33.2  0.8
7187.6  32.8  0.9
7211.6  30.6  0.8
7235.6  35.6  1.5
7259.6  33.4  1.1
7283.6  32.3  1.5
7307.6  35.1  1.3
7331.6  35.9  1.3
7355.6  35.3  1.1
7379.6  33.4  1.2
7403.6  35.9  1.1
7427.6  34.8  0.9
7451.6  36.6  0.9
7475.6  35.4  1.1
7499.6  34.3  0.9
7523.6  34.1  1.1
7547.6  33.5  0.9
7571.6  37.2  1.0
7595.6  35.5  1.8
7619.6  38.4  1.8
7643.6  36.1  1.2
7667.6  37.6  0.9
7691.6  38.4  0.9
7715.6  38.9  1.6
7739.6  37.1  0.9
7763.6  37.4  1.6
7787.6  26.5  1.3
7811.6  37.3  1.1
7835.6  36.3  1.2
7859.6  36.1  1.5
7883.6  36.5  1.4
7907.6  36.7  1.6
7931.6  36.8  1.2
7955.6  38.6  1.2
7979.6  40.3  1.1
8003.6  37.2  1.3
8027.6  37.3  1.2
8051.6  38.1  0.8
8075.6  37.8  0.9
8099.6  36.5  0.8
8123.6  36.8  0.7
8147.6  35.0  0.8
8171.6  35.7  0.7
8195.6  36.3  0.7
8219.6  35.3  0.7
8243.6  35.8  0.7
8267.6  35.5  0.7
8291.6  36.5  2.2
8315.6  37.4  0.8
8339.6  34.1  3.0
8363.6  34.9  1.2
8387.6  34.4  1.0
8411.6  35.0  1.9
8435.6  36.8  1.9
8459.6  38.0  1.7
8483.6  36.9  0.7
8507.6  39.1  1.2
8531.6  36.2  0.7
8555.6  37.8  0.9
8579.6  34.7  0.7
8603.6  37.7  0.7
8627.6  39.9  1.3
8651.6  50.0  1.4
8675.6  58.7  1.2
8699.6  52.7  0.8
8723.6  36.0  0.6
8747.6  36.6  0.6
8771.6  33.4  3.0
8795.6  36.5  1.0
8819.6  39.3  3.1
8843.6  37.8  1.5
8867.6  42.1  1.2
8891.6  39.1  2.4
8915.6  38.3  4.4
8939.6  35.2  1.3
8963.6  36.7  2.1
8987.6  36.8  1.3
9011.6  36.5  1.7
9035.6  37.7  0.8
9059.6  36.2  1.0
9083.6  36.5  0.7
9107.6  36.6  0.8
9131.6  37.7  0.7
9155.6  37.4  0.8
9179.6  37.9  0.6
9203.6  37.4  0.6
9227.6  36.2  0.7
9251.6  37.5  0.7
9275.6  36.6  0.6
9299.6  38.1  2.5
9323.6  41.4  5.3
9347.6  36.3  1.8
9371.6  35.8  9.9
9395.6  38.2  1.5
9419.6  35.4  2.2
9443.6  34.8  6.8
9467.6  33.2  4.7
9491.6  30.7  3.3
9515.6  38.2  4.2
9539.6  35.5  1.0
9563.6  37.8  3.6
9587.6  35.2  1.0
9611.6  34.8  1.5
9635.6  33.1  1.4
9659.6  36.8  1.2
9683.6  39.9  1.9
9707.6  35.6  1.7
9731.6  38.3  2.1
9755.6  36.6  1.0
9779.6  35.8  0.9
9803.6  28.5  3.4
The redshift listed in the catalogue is 0.320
